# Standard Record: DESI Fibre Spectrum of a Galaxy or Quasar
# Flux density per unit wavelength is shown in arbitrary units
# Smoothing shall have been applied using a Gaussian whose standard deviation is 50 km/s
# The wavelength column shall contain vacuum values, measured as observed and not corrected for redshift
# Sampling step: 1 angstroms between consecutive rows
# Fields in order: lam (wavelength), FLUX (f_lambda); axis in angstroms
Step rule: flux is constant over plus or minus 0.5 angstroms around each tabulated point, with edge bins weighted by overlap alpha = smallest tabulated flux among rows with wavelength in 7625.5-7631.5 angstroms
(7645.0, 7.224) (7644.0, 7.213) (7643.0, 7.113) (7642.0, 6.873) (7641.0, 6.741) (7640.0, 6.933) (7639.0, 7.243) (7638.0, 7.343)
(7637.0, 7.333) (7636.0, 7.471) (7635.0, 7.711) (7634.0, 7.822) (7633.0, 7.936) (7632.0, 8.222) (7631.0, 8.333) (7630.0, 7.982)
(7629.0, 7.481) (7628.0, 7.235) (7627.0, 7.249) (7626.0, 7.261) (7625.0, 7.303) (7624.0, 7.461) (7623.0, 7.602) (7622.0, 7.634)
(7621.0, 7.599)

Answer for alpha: 7.235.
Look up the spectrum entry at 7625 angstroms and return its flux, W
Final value 7.303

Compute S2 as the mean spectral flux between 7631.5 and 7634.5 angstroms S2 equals 7.99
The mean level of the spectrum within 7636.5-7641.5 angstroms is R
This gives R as 7.12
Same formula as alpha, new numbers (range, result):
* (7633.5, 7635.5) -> 7.711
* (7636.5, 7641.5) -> 6.741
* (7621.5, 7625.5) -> 7.303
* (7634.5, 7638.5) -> 7.333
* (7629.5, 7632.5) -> 7.982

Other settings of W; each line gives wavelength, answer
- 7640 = 6.933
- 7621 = 7.599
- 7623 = 7.602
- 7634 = 7.822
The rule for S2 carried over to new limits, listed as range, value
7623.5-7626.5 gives 7.34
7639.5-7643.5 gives 6.92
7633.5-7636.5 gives 7.67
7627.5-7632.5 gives 7.85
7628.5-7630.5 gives 7.73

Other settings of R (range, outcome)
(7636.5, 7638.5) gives 7.34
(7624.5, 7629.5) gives 7.31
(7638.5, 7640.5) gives 7.09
